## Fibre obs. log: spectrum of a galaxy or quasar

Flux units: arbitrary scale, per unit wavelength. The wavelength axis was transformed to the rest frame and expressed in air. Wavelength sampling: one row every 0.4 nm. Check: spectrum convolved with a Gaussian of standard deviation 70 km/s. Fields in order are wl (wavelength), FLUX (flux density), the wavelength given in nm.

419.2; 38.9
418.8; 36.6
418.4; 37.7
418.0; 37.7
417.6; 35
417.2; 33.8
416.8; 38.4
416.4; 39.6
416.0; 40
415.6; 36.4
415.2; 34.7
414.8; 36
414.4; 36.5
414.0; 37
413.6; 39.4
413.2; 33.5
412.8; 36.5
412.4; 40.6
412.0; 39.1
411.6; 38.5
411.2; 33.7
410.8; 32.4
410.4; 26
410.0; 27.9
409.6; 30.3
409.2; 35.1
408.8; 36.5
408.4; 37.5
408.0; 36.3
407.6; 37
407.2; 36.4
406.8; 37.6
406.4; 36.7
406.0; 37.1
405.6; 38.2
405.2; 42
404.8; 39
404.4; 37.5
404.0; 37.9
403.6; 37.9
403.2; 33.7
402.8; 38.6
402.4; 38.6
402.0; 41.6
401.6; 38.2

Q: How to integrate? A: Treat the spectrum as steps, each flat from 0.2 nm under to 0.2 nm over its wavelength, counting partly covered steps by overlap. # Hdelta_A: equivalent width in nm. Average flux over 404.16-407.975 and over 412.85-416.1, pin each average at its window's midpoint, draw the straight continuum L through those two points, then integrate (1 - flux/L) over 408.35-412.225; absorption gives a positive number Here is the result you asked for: 0.38 nm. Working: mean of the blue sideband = 37.9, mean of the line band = 33.6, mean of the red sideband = 36.6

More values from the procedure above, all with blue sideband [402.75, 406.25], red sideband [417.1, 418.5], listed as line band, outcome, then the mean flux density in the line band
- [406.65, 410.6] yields 0.356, 34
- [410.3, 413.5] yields 0.126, 35.5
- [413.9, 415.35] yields 0.020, 36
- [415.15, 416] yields -0.008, 36.7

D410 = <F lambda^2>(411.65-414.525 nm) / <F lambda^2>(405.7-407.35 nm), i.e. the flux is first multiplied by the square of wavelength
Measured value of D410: 1.05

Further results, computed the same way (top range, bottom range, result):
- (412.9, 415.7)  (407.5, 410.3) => 1.09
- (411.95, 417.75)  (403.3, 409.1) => 1.03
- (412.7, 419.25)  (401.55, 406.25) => 1.02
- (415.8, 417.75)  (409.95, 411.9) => 1.19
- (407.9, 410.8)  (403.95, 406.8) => 0.87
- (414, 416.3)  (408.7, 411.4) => 1.20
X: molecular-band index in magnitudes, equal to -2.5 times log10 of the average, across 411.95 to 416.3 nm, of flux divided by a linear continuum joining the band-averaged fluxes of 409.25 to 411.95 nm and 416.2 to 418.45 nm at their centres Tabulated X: -0.08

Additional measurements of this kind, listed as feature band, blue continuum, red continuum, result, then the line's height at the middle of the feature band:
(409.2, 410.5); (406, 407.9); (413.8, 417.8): 0.249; 36.9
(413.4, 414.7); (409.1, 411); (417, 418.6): -0.134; 33.2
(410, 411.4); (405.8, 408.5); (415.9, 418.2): 0.219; 37.1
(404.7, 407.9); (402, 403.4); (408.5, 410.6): -0.106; 34.4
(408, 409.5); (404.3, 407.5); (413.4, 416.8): 0.057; 37.9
